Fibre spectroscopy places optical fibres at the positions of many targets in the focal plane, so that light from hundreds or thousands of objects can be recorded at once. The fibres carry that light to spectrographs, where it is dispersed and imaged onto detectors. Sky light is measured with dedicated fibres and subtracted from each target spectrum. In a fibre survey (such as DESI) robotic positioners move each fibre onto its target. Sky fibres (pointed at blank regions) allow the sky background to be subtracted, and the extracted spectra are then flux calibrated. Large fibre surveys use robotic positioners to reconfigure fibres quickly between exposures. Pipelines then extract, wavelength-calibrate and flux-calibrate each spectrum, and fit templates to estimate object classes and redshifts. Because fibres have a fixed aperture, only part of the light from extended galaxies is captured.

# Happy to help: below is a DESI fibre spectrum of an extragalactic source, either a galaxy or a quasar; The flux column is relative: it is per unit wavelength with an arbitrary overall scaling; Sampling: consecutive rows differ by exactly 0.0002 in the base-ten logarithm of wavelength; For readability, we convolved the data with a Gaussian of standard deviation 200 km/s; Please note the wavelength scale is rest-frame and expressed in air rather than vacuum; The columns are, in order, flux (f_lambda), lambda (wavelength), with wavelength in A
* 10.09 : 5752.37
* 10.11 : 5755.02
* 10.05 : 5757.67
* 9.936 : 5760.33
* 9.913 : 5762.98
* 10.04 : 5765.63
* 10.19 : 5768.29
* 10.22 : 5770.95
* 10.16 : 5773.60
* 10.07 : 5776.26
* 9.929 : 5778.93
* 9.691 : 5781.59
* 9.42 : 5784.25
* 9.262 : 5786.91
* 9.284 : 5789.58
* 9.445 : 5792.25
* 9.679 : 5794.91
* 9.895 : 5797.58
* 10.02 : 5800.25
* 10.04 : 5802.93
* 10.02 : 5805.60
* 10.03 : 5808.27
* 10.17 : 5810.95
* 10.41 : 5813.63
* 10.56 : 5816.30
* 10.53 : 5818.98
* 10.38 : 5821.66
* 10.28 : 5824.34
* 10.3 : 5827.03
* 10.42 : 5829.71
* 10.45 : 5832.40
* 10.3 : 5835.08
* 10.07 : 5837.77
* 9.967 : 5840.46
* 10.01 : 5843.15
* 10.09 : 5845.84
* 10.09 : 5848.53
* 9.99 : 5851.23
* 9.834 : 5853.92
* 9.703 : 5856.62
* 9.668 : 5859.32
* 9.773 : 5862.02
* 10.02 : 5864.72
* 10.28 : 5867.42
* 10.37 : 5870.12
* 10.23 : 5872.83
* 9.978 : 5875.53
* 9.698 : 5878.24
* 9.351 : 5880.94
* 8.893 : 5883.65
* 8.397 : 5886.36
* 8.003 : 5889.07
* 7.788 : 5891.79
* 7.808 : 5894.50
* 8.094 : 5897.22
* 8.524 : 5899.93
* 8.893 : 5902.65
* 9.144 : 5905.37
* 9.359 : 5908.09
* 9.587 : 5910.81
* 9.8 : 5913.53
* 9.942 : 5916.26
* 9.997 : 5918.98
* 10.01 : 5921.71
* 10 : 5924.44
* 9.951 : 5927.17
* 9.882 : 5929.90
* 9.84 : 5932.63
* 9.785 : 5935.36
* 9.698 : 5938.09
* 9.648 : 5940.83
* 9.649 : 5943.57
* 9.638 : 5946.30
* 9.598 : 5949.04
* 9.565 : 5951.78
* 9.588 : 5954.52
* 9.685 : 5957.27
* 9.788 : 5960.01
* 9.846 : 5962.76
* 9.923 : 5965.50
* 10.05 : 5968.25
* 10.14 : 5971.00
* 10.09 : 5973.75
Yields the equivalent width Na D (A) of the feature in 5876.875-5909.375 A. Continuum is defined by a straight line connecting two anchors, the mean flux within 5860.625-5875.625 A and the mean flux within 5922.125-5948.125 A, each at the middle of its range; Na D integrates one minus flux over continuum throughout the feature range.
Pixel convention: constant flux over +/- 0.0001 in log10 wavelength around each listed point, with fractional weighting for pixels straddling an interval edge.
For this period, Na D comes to 4.35 A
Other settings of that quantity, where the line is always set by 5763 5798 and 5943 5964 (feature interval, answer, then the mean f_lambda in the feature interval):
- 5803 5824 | -1.10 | 10.3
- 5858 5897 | 1.84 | 9.27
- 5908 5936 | -0.47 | 9.86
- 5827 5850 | -1.01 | 10.2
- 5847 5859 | -0.18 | 9.88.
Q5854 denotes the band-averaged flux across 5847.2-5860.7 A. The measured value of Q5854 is 9.85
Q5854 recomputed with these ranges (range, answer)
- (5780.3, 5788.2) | 9.47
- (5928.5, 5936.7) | 9.84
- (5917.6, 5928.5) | 9.99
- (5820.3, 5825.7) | 10.3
